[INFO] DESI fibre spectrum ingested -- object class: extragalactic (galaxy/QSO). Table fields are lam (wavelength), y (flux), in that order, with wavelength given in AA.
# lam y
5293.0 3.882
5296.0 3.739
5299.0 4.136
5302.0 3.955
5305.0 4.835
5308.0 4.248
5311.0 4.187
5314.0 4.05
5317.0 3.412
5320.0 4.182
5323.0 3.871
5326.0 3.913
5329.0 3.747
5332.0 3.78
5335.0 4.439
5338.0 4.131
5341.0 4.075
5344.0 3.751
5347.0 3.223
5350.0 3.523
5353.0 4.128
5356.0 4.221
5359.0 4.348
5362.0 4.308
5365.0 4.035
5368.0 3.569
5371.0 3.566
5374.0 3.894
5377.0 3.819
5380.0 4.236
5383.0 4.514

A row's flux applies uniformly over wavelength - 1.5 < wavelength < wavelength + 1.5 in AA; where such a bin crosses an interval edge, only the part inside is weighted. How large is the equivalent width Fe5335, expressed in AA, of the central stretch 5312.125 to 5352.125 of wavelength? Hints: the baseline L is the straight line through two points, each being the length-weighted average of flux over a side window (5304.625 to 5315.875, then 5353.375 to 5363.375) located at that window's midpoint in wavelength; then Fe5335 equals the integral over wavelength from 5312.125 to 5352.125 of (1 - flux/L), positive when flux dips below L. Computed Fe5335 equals 3.7 AA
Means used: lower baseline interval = 4.25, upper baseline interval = 4.27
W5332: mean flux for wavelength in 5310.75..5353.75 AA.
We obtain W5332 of 3.88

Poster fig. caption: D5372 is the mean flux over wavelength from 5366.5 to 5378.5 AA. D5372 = 3.71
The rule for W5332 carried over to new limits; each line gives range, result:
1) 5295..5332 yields 4.02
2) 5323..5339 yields 3.99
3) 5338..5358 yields 3.86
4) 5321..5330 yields 3.87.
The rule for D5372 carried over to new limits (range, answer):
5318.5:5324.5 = 4.03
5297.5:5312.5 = 4.27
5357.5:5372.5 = 3.97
